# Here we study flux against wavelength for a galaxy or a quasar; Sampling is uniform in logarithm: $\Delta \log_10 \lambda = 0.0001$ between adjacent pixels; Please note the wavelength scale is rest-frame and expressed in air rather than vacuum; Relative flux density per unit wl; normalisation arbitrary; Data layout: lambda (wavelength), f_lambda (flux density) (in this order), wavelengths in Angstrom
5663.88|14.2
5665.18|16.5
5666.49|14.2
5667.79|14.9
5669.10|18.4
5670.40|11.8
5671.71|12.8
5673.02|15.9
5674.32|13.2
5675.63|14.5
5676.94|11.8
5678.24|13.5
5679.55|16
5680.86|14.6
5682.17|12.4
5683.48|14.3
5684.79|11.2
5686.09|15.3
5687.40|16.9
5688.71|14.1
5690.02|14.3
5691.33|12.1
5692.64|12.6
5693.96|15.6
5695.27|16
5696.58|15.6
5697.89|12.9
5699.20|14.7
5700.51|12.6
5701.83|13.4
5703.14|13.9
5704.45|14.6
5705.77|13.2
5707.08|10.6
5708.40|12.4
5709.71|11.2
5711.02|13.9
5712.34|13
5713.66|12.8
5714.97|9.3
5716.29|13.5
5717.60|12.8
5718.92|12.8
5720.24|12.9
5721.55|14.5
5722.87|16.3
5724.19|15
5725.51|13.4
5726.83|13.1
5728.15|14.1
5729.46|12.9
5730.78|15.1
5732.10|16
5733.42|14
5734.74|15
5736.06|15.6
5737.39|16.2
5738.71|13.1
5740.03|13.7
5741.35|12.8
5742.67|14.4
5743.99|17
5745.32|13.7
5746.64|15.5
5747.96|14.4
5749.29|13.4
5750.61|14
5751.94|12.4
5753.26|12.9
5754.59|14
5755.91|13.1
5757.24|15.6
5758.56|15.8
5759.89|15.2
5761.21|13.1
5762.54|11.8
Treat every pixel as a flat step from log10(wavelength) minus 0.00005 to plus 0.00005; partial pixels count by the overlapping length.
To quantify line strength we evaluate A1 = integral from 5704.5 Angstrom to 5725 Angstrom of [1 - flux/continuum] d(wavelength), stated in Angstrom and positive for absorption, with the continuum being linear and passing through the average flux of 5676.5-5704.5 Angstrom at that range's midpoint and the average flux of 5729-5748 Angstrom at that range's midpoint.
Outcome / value 1.9 Angstrom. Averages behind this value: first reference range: 14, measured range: 13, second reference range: 14.7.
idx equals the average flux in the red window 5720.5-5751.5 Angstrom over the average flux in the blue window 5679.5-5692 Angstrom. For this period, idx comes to 1.0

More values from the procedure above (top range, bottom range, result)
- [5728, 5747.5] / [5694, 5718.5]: 1.11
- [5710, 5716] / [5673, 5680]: 0.88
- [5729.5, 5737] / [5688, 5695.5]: 1.07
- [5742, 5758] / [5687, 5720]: 1.06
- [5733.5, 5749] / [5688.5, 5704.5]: 1.04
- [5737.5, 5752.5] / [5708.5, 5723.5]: 1.09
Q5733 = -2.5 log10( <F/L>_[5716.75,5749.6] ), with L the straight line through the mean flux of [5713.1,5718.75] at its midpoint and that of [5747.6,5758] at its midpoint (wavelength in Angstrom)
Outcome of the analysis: -0.11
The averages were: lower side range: 12.2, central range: 14.3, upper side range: 13.7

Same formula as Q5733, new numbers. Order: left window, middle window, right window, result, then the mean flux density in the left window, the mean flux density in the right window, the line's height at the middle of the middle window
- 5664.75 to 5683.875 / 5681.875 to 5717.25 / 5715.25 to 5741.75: 0.060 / 14.3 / 14.1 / 14.2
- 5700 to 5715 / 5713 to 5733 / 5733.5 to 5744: -0.001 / 12.7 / 14.5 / 13.6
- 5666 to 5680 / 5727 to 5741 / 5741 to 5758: -0.025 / 14.3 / 14.1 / 14.2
